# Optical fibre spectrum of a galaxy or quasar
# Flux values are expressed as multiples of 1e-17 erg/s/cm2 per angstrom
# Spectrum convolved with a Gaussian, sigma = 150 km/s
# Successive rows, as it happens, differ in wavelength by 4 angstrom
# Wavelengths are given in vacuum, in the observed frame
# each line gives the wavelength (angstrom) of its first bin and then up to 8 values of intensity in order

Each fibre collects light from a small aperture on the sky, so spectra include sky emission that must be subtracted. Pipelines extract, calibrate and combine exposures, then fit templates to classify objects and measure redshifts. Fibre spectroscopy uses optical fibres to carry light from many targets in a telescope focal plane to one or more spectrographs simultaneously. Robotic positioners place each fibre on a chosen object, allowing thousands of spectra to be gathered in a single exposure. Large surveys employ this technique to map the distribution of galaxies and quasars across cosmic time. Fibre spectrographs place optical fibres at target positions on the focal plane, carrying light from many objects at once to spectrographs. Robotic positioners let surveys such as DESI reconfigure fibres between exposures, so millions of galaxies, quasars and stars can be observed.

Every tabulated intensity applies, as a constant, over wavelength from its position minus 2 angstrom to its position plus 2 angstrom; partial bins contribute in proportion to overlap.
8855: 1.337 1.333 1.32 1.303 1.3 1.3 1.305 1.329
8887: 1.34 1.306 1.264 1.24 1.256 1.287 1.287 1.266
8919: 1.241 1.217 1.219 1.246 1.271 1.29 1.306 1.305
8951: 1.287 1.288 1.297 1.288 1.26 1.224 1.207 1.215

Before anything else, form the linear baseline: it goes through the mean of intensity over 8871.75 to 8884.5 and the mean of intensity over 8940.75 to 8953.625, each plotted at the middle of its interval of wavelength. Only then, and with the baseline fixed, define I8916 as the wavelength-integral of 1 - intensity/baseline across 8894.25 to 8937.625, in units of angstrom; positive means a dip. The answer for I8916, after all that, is 1.6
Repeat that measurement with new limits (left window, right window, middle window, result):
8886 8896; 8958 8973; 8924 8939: 0.4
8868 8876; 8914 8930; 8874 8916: -0.6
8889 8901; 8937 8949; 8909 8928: 0.6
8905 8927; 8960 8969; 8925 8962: -0.3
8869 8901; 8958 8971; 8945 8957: -0.2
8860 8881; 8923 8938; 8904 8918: -0.1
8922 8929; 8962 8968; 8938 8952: -0.6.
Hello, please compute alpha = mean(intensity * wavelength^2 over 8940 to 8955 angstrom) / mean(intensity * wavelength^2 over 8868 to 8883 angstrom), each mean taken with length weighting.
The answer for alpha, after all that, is 1.01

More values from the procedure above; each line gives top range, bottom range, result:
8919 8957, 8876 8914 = 0.99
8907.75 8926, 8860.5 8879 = 0.97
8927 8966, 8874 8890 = 0.99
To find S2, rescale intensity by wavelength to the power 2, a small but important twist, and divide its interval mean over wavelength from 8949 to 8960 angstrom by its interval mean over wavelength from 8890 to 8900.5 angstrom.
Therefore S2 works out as 1.03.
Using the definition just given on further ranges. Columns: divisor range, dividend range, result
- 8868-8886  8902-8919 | 0.98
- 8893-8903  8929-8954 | 1.04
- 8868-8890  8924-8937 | 0.96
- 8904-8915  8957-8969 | 1.01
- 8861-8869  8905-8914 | 0.99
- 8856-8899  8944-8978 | 0.99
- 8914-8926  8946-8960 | 1.05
